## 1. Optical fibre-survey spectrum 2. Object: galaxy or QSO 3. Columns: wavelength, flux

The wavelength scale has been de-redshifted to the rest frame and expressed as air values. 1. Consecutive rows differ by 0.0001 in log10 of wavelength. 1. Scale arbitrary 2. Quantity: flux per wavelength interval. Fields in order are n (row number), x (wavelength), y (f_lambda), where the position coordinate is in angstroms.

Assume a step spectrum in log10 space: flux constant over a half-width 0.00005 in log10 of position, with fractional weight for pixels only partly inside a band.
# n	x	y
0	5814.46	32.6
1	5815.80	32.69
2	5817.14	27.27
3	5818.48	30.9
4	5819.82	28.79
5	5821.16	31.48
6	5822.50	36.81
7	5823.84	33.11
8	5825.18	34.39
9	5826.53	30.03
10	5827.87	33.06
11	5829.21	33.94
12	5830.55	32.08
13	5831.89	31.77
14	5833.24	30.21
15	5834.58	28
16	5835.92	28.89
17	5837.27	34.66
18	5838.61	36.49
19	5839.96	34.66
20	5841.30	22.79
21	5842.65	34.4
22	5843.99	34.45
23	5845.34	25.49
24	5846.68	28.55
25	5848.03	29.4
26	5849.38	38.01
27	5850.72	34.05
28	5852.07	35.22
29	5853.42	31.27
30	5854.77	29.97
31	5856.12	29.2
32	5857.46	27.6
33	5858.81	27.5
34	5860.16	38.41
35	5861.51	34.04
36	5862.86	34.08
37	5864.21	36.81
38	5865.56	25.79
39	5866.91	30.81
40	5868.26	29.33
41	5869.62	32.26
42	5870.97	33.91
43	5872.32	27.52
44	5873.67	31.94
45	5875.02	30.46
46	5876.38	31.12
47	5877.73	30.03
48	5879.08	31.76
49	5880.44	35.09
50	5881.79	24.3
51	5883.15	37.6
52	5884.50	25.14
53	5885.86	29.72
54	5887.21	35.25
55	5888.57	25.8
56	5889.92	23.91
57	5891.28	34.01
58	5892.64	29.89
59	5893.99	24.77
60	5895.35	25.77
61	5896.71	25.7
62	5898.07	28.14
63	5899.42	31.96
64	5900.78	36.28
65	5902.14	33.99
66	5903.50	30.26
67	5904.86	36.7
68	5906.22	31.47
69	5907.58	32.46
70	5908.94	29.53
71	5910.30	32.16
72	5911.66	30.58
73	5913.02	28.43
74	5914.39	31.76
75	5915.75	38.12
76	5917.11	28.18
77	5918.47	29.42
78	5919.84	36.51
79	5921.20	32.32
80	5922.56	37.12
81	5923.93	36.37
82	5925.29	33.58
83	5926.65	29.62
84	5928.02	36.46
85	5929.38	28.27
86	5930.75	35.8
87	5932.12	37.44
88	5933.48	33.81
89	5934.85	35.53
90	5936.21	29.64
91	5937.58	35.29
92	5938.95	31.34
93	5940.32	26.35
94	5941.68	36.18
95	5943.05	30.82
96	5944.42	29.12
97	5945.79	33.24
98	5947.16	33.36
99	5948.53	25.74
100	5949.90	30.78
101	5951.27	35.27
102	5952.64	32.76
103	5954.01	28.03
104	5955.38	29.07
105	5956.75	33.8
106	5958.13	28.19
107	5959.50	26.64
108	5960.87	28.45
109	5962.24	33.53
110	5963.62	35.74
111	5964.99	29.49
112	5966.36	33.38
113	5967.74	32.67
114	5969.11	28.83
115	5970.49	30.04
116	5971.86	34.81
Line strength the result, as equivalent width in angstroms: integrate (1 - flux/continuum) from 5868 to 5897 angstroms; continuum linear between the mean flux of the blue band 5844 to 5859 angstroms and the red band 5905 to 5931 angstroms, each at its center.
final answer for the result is 1.6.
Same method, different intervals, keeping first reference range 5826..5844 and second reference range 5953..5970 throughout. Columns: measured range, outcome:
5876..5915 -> 1.0 angstroms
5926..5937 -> -0.9 angstroms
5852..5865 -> -0.3 angstroms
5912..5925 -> -0.9 angstroms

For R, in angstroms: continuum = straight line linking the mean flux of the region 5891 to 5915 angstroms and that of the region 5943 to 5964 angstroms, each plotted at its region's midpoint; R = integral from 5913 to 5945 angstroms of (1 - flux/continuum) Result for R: -2.2 angstroms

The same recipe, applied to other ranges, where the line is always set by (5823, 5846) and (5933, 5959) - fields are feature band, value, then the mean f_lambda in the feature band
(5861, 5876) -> 0.1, 31.5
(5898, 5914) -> -0.2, 32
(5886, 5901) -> 1.2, 29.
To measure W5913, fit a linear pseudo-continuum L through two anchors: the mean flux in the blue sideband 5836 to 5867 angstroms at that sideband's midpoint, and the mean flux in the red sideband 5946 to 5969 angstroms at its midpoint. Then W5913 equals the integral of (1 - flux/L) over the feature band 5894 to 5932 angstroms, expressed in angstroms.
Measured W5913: -0.8 angstroms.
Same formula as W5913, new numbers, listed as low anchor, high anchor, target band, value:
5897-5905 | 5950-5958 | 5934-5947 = -0.15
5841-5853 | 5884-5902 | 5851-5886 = -0.89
